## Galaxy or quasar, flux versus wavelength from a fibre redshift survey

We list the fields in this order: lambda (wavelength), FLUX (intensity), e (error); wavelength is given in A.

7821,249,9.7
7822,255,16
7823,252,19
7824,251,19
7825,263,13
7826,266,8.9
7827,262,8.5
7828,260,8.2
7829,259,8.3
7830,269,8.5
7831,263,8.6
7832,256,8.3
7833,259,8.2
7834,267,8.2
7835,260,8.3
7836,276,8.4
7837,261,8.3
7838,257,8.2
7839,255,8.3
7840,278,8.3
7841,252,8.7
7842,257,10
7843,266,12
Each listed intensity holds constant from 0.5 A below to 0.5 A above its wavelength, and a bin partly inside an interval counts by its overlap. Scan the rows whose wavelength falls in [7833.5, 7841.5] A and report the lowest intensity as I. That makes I 252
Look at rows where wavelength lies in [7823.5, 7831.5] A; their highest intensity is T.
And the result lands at 269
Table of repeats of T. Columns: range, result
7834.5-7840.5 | 278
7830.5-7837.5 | 276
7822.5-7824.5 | 252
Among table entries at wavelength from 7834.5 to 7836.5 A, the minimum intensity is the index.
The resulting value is 260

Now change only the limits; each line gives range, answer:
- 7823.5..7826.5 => 251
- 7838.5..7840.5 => 255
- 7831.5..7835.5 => 256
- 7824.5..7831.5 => 259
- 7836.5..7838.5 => 257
